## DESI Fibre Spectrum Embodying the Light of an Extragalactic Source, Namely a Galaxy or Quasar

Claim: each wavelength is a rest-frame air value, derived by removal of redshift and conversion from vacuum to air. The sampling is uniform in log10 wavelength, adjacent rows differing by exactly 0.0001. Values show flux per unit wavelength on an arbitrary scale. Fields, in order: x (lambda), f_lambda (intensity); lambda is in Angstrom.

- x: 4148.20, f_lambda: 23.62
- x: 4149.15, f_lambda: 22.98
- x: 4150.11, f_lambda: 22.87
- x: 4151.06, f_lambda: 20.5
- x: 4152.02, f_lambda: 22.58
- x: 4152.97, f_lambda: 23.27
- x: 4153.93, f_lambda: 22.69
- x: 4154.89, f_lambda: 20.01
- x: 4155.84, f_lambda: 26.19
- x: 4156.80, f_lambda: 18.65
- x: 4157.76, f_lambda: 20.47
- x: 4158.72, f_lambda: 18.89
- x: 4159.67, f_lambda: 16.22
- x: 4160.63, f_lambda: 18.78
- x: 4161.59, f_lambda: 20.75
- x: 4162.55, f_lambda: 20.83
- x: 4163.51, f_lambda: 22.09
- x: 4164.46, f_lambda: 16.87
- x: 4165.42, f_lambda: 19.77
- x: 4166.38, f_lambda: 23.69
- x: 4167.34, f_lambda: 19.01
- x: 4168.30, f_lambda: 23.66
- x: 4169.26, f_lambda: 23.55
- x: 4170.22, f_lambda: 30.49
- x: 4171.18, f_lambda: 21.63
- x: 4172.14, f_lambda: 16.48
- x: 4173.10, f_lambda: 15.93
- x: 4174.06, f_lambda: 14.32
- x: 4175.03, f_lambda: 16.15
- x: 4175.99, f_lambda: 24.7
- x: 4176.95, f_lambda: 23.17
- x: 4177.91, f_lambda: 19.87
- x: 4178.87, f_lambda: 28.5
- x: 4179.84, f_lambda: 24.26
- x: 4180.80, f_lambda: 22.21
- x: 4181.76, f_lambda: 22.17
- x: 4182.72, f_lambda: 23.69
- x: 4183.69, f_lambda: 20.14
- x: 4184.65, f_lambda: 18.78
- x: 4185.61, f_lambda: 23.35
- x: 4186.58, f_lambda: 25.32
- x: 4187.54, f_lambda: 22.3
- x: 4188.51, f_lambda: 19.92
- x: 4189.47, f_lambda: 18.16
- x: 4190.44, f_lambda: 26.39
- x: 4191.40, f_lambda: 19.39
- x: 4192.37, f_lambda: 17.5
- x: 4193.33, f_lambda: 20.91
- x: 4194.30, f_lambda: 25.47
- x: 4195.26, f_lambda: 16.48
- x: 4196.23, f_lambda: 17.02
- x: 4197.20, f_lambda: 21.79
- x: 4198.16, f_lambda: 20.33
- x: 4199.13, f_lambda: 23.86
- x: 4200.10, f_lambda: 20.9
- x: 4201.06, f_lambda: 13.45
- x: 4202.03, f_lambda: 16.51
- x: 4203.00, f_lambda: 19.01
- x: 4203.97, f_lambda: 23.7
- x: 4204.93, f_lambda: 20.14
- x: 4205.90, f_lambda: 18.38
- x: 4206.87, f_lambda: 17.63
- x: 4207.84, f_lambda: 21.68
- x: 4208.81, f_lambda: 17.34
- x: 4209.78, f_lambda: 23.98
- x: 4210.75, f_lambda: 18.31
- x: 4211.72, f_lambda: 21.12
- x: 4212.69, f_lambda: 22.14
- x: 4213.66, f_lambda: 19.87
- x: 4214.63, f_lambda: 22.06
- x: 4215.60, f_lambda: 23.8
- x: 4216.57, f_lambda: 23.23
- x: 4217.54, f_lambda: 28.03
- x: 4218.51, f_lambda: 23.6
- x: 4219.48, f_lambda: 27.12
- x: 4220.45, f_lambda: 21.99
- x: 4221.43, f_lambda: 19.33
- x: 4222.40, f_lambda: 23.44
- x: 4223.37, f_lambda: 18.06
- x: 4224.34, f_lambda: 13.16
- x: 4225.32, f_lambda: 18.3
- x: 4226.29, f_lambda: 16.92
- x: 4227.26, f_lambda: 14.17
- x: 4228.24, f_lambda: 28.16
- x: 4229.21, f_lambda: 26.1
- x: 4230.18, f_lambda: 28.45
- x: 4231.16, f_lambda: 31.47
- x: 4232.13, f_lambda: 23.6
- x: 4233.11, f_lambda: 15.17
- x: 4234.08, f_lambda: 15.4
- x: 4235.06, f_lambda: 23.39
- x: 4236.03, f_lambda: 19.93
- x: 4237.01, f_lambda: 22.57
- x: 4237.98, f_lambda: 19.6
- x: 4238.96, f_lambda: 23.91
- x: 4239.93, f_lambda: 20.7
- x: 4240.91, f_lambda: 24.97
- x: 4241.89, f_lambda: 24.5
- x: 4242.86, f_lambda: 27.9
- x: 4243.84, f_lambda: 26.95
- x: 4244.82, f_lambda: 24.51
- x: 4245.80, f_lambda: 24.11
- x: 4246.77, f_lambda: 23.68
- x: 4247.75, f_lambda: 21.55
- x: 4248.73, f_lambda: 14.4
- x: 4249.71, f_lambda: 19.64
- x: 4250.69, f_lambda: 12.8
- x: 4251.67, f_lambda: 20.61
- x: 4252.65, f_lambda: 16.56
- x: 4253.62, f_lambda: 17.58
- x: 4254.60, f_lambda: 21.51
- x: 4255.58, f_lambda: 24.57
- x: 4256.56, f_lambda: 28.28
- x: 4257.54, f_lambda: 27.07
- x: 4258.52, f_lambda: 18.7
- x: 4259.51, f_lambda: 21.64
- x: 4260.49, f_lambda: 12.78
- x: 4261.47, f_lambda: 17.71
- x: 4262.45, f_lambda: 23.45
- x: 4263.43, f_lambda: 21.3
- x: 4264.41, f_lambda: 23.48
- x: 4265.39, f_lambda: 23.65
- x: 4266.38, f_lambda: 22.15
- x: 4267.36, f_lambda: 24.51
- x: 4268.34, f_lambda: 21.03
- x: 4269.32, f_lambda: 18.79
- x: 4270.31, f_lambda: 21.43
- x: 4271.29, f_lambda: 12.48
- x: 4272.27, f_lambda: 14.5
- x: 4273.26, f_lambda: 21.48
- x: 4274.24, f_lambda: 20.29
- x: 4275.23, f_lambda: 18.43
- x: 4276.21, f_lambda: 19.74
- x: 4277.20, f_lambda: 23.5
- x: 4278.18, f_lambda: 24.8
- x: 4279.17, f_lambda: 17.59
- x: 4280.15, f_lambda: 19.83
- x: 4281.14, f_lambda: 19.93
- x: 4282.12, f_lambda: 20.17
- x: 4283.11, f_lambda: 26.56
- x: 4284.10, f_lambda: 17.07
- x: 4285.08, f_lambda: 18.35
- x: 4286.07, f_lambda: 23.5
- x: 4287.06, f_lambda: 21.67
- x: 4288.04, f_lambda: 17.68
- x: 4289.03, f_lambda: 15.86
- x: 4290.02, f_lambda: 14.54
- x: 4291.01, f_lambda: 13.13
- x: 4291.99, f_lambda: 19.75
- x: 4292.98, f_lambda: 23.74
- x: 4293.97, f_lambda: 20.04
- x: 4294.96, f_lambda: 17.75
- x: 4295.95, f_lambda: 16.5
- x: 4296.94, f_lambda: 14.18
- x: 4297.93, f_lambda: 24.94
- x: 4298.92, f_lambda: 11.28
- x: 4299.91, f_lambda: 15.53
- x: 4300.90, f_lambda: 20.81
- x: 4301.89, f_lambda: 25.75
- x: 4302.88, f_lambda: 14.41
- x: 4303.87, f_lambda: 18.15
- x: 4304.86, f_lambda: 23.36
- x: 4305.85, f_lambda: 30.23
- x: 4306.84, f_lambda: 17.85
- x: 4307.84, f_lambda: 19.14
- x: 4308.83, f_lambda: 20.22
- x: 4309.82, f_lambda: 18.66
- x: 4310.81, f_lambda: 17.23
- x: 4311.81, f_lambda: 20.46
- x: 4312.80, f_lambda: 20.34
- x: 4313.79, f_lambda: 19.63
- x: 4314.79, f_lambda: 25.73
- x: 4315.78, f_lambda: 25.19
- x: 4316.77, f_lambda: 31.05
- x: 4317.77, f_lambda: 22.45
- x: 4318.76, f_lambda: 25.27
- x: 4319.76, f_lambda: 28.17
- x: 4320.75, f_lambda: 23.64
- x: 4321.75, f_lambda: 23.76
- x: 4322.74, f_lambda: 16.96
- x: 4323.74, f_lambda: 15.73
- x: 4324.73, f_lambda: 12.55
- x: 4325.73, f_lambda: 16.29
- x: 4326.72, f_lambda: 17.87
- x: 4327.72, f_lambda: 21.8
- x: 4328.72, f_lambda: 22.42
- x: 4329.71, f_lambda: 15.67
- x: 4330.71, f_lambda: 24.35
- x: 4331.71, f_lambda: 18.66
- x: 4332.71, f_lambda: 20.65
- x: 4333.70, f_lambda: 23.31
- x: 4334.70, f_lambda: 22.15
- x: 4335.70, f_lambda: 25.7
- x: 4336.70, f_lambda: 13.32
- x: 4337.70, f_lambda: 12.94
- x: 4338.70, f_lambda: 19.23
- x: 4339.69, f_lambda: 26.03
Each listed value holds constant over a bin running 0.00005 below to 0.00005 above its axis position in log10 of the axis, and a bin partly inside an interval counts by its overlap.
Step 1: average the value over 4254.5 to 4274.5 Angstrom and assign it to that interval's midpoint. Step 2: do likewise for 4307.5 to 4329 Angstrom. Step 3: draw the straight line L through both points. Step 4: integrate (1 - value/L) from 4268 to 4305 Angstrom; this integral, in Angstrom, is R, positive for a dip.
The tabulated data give 3.4 Angstrom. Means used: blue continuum 21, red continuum 21.1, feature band 19.1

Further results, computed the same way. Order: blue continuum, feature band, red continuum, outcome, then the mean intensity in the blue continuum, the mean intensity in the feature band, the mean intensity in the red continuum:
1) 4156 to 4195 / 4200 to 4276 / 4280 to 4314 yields -3.2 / 21.1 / 21.1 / 19.4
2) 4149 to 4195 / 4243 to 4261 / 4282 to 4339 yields -0.4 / 21.3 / 21.1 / 20.1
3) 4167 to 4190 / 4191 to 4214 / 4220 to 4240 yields 1.6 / 21.6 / 19.9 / 21.1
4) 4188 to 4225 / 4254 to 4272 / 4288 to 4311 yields -1.6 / 20.7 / 21.3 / 18.8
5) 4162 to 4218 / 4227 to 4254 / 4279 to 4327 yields -1.8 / 21.1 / 22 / 20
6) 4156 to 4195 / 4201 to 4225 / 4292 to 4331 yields 0.2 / 21.1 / 20.8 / 20.5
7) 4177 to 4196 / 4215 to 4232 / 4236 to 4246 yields 0.3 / 21.8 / 22.7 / 23.7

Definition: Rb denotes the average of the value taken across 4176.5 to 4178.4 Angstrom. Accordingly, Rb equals 21.6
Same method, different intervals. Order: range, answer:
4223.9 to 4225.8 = 15.7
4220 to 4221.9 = 20.6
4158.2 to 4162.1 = 18.7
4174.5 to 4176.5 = 20.3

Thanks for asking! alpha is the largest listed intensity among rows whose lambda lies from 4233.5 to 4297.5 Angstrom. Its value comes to 28.28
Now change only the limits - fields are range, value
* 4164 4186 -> 30.49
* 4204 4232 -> 31.47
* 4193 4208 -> 25.47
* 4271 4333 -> 31.05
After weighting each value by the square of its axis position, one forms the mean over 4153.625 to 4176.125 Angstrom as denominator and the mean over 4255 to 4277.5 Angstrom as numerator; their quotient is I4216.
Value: 1.1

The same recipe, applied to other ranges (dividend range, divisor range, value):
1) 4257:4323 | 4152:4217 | 1.03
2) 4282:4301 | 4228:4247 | 0.80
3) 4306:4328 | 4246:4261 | 1.07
